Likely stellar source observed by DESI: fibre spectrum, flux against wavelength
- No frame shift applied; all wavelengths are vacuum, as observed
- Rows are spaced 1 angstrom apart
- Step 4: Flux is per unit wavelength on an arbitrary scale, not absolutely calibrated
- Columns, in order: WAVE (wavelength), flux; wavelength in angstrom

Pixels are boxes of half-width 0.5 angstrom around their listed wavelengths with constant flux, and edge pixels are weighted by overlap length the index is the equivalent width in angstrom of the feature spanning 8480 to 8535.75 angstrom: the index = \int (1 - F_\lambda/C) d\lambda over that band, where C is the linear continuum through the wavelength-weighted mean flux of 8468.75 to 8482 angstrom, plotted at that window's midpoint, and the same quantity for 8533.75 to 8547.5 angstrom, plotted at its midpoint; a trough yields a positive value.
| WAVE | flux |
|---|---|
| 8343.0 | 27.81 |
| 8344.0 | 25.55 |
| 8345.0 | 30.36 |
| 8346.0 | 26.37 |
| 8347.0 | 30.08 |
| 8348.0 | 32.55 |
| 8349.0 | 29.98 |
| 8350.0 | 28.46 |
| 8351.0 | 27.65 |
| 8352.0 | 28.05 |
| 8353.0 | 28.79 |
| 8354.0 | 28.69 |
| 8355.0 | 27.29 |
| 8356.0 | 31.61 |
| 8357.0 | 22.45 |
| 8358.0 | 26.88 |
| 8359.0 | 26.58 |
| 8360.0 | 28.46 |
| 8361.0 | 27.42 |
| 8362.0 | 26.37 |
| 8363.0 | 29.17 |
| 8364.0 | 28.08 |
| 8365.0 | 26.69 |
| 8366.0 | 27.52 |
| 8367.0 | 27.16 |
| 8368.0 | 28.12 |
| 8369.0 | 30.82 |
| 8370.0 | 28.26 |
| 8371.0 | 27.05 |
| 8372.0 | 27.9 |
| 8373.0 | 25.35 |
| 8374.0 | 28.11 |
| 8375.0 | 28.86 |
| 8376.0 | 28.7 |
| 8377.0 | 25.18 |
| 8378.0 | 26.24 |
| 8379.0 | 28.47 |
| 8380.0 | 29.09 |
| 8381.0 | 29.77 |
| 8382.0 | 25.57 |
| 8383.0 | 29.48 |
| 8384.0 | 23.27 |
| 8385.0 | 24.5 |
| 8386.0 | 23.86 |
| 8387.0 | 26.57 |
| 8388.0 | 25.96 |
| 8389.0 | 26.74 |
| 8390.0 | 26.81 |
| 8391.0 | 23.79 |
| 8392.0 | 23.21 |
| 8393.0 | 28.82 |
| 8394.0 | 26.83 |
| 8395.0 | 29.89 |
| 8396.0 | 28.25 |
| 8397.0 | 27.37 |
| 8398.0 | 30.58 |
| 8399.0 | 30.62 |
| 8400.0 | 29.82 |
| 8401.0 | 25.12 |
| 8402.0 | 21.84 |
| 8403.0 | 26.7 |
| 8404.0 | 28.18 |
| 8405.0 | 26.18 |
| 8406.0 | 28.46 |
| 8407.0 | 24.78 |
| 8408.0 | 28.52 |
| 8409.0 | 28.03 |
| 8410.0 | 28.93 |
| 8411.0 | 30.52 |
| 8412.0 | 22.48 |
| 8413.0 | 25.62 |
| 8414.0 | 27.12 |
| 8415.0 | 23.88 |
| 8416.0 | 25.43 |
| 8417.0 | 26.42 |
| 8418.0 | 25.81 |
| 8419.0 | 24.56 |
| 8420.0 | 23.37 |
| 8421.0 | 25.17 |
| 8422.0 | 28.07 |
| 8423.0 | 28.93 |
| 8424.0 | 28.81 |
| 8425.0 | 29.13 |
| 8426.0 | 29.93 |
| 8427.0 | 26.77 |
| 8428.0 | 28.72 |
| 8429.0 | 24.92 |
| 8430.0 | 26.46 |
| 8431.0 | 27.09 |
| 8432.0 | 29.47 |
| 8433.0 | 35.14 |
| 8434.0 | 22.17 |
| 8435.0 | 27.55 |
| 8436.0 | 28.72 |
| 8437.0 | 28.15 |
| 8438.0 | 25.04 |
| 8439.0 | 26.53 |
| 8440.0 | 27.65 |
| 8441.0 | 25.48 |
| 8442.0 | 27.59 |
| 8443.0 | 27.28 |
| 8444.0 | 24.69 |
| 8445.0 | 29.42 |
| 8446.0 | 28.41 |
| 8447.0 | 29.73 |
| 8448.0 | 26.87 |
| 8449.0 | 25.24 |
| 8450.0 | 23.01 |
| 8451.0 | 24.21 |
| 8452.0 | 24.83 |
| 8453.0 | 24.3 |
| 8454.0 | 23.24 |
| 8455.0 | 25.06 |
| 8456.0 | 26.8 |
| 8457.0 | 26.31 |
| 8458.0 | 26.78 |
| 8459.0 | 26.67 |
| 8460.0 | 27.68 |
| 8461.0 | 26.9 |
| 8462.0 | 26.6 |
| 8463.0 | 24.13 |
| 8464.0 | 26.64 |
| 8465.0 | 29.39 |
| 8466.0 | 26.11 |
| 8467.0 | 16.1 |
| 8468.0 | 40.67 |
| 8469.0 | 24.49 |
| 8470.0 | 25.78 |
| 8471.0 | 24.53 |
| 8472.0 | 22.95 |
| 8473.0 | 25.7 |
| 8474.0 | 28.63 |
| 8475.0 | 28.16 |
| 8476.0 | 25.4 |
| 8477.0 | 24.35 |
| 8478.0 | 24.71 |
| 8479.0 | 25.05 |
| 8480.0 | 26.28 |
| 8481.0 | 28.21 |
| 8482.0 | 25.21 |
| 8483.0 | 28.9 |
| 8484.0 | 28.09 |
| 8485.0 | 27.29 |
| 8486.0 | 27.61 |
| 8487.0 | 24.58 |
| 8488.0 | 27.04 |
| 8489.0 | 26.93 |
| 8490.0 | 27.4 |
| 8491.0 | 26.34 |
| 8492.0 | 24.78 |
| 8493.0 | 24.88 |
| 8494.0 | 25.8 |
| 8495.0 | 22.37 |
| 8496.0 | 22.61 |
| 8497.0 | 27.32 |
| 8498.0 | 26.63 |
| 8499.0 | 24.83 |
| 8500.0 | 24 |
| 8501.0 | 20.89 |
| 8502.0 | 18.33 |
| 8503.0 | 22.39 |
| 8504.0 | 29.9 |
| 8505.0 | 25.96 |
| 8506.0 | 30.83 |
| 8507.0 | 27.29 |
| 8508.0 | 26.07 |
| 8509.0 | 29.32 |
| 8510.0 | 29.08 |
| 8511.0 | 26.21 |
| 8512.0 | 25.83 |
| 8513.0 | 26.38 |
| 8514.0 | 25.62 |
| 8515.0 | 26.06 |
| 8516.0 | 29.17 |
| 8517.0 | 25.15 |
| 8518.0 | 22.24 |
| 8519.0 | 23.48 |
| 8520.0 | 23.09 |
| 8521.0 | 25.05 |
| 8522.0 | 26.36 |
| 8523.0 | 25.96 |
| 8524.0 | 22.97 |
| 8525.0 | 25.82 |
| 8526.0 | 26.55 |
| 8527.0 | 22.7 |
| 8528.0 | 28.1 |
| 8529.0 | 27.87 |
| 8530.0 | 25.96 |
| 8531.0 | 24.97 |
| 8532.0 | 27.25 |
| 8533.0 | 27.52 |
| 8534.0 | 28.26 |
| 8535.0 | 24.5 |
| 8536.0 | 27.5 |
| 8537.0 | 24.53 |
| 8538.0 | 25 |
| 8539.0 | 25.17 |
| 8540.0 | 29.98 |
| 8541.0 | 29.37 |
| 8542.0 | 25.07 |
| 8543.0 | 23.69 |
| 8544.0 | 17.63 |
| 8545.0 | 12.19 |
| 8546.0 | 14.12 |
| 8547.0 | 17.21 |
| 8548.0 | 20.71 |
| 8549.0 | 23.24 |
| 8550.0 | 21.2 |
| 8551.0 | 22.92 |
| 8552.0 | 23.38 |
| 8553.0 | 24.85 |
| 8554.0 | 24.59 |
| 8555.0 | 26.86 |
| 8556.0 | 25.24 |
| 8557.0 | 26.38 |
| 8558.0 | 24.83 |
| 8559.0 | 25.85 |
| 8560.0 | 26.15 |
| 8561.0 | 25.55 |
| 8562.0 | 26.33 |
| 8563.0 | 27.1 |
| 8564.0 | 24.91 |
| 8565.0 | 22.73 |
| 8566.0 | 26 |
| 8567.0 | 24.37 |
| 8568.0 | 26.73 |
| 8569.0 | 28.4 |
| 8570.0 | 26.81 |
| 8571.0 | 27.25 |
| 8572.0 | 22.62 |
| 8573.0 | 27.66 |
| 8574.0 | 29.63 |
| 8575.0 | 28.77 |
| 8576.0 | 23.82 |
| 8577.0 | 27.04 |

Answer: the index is -3.5 angstrom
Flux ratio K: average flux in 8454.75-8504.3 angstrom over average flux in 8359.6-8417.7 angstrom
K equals 0.95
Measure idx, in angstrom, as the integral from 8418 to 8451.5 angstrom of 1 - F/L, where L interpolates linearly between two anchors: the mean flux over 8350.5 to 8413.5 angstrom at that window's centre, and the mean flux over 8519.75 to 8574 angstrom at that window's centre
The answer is -0.8 angstrom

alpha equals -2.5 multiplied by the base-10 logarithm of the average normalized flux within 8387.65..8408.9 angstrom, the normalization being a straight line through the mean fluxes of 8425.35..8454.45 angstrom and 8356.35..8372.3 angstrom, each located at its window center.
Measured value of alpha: 0.00 mag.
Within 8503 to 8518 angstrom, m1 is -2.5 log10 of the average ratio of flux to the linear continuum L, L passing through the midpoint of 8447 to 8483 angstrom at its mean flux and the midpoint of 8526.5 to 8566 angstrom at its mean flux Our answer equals -0.08 mag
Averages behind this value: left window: 26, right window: 24.4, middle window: 27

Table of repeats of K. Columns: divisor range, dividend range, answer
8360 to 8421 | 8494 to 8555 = 0.92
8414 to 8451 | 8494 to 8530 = 0.95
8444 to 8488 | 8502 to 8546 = 0.97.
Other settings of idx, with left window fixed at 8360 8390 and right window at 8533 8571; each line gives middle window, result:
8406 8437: -0.72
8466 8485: -0.51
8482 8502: -0.11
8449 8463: 0.24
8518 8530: -0.16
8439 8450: -0.37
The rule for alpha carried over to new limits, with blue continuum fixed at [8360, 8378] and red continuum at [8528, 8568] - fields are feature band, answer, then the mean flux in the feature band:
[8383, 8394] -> 0.070 mag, 25.6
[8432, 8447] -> -0.046 mag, 27.6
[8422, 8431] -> -0.051 mag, 27.9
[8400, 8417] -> 0.020 mag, 26.5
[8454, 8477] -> -0.016 mag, 26.3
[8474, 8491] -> -0.041 mag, 26.6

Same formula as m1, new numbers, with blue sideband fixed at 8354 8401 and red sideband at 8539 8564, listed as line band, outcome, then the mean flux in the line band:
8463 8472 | -0.04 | 26.4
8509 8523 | -0.06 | 25.8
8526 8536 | -0.10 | 26.4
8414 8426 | 0.00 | 26.5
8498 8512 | -0.05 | 25.8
